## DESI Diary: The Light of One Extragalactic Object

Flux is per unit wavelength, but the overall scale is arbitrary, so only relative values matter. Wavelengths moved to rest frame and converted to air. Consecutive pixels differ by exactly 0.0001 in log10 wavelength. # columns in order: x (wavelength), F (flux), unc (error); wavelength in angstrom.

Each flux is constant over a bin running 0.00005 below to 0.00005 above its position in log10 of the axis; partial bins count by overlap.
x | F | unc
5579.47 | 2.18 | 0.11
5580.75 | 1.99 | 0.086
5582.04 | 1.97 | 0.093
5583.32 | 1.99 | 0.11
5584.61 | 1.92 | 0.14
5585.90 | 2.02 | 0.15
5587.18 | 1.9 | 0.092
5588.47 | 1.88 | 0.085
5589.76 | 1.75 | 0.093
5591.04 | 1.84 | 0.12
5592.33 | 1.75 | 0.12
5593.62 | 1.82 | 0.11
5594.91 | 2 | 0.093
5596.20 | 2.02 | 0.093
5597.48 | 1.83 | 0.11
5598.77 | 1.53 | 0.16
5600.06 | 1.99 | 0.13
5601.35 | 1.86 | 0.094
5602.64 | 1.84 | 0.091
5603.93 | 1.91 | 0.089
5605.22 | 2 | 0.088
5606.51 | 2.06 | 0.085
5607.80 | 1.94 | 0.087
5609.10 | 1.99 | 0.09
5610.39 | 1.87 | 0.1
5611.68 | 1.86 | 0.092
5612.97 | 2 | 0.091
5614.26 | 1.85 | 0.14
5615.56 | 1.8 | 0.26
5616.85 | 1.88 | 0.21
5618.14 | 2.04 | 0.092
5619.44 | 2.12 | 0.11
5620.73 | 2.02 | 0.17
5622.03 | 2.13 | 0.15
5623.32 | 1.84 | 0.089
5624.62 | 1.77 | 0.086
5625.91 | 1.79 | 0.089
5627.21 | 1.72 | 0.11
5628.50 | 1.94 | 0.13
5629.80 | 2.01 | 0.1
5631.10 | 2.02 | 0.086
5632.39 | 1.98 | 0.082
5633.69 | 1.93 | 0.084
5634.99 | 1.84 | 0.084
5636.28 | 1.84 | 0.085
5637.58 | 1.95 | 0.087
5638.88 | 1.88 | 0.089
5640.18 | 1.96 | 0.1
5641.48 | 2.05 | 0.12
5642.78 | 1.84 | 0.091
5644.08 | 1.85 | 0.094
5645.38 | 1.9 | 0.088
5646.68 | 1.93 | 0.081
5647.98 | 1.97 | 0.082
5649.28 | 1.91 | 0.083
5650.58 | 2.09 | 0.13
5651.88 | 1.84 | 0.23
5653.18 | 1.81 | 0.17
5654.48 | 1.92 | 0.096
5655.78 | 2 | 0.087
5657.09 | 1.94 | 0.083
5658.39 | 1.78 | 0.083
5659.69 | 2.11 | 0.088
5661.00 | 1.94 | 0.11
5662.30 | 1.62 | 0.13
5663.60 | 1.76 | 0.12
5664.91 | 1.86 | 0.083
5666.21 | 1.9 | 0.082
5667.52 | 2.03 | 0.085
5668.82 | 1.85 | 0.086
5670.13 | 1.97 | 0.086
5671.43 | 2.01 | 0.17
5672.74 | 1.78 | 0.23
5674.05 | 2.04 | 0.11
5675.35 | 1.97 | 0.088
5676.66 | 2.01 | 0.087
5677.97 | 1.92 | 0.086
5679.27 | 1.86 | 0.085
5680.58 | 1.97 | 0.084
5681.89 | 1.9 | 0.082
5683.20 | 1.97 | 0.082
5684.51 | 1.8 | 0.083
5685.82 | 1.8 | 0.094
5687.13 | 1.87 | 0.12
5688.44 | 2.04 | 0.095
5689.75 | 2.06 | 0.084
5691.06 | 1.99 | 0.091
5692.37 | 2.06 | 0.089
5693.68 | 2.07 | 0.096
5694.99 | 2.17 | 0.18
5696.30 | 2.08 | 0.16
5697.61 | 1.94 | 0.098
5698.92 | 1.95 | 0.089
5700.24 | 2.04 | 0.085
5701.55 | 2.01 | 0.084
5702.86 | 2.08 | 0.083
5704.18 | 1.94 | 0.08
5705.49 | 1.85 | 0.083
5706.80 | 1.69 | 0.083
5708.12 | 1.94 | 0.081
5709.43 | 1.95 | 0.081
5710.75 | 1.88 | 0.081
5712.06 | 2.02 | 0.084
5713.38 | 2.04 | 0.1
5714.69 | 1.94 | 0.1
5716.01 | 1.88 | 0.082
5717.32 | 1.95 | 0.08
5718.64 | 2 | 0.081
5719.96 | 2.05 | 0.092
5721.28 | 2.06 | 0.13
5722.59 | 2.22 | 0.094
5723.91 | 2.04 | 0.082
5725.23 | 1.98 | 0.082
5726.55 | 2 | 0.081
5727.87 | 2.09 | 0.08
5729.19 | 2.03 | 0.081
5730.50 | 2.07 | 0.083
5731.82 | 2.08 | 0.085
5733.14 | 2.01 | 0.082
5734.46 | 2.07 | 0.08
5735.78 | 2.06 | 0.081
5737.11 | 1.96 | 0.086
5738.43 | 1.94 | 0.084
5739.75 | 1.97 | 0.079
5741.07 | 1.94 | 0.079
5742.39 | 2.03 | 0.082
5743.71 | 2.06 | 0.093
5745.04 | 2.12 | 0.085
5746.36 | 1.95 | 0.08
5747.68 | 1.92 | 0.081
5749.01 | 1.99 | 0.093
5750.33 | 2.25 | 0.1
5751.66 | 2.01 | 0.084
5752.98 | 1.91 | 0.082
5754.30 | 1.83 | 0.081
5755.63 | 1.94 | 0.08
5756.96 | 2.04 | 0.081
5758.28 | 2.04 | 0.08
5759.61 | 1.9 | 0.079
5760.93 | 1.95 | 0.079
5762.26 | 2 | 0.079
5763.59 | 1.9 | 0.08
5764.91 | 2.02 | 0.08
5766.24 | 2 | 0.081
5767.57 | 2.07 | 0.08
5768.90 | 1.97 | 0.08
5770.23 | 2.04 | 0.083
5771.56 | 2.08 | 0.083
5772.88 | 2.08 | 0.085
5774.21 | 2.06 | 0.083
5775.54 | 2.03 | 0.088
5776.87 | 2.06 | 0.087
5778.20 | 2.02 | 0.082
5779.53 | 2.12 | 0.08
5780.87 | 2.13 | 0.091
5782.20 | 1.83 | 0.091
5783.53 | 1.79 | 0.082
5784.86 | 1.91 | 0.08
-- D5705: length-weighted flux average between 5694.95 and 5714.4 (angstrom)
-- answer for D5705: 1.97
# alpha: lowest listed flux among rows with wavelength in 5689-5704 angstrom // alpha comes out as 1.94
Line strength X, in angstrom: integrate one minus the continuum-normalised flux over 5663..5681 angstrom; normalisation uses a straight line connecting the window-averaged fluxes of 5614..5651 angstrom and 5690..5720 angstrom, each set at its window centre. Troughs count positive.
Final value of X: 0.3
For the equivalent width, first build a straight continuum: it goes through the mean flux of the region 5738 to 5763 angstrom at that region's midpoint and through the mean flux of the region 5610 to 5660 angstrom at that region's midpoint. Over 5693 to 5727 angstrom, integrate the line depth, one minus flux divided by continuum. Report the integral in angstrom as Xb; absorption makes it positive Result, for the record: -0.4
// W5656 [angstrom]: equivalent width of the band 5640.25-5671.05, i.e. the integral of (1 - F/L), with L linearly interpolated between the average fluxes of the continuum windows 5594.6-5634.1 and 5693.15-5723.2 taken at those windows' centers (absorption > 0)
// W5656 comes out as 0.6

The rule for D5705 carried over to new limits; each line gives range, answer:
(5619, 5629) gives 1.91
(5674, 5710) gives 1.96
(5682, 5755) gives 1.99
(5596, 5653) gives 1.92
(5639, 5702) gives 1.94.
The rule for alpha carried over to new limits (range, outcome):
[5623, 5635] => 1.72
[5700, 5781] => 1.69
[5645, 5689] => 1.62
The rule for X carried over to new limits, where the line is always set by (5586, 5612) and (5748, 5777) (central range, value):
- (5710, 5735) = -0.6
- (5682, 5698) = -0.3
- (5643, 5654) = 0.1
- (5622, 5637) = 0.1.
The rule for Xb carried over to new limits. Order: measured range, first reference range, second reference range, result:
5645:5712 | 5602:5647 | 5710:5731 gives 1.28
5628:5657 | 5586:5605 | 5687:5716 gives -0.24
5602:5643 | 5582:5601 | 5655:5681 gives -0.76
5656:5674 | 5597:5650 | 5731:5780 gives 0.44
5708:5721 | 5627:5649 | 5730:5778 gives 0.07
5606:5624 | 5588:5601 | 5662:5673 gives -1.02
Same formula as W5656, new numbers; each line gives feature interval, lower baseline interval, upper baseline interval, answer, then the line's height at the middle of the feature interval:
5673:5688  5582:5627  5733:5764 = 0.26 angstrom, 1.95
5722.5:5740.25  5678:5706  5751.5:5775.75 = -0.43 angstrom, 1.98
